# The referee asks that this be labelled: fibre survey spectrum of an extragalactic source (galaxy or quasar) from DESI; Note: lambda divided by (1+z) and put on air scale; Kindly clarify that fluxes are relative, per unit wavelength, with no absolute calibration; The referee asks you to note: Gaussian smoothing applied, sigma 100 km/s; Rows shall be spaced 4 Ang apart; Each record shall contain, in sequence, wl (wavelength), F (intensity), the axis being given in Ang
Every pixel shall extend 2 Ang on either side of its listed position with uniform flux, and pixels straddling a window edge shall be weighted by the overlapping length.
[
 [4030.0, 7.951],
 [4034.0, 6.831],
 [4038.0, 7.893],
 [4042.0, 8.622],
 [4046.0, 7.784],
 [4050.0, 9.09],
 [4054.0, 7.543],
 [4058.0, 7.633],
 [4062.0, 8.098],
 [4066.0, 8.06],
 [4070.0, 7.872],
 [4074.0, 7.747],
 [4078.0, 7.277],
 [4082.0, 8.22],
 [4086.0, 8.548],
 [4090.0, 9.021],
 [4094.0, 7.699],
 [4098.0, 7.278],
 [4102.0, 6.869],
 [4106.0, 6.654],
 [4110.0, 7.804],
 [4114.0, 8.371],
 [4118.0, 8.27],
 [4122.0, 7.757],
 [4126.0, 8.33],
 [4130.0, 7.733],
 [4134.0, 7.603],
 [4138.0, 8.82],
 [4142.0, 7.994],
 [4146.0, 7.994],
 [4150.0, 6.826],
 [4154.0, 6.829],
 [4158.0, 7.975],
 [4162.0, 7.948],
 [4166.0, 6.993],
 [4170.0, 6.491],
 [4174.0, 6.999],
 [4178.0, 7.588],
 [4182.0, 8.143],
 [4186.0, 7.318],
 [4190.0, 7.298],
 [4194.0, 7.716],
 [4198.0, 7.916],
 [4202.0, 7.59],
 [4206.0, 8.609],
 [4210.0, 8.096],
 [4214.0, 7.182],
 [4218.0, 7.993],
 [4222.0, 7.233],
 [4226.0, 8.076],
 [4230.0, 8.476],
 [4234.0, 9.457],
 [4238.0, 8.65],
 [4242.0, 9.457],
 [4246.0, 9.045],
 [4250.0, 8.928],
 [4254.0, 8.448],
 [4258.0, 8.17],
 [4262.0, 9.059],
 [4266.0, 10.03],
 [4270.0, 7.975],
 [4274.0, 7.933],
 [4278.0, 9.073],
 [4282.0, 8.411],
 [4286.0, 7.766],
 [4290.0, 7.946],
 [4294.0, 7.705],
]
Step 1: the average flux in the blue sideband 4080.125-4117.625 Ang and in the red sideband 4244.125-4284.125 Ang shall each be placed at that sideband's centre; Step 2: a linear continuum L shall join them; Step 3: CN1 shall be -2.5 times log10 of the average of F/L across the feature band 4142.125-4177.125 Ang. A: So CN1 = 0.12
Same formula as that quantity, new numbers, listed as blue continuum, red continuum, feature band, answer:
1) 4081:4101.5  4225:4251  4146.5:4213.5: 0.14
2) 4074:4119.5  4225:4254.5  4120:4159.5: 0.05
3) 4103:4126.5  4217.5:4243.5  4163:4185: 0.12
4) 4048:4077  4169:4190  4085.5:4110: 0.02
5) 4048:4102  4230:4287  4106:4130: 0.03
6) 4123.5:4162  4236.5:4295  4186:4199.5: 0.07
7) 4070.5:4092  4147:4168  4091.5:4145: -0.01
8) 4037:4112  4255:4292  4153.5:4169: 0.10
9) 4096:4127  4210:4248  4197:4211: 0.02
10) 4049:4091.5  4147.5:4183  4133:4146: -0.09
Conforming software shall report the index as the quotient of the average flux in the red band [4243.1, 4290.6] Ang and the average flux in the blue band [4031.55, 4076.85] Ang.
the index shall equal 1.1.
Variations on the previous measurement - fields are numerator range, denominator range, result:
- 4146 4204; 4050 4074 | 0.94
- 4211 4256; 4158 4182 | 1.15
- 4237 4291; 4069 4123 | 1.11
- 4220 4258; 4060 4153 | 1.10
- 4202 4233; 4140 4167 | 1.06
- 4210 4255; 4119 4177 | 1.11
